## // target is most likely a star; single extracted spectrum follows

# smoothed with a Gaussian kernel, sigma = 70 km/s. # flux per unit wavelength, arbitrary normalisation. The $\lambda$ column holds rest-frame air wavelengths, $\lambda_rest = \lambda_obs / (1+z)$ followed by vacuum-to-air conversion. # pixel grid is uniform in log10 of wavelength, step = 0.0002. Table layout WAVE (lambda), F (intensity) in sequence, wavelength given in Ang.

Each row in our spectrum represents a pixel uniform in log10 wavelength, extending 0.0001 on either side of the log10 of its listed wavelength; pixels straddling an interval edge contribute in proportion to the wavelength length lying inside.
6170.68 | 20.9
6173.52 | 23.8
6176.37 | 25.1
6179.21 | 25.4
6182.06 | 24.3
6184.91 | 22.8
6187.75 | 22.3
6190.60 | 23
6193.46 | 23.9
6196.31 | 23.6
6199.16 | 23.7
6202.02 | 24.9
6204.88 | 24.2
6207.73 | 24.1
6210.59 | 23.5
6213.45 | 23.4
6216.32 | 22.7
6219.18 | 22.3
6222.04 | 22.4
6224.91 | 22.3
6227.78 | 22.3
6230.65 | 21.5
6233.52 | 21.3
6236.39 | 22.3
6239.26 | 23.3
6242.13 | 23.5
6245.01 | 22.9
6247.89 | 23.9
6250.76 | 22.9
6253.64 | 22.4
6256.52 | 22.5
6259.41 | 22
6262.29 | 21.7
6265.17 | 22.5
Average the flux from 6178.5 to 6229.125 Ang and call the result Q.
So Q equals 23.4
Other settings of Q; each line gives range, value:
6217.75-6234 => 22.1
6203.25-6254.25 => 22.9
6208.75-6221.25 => 23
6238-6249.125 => 23.4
